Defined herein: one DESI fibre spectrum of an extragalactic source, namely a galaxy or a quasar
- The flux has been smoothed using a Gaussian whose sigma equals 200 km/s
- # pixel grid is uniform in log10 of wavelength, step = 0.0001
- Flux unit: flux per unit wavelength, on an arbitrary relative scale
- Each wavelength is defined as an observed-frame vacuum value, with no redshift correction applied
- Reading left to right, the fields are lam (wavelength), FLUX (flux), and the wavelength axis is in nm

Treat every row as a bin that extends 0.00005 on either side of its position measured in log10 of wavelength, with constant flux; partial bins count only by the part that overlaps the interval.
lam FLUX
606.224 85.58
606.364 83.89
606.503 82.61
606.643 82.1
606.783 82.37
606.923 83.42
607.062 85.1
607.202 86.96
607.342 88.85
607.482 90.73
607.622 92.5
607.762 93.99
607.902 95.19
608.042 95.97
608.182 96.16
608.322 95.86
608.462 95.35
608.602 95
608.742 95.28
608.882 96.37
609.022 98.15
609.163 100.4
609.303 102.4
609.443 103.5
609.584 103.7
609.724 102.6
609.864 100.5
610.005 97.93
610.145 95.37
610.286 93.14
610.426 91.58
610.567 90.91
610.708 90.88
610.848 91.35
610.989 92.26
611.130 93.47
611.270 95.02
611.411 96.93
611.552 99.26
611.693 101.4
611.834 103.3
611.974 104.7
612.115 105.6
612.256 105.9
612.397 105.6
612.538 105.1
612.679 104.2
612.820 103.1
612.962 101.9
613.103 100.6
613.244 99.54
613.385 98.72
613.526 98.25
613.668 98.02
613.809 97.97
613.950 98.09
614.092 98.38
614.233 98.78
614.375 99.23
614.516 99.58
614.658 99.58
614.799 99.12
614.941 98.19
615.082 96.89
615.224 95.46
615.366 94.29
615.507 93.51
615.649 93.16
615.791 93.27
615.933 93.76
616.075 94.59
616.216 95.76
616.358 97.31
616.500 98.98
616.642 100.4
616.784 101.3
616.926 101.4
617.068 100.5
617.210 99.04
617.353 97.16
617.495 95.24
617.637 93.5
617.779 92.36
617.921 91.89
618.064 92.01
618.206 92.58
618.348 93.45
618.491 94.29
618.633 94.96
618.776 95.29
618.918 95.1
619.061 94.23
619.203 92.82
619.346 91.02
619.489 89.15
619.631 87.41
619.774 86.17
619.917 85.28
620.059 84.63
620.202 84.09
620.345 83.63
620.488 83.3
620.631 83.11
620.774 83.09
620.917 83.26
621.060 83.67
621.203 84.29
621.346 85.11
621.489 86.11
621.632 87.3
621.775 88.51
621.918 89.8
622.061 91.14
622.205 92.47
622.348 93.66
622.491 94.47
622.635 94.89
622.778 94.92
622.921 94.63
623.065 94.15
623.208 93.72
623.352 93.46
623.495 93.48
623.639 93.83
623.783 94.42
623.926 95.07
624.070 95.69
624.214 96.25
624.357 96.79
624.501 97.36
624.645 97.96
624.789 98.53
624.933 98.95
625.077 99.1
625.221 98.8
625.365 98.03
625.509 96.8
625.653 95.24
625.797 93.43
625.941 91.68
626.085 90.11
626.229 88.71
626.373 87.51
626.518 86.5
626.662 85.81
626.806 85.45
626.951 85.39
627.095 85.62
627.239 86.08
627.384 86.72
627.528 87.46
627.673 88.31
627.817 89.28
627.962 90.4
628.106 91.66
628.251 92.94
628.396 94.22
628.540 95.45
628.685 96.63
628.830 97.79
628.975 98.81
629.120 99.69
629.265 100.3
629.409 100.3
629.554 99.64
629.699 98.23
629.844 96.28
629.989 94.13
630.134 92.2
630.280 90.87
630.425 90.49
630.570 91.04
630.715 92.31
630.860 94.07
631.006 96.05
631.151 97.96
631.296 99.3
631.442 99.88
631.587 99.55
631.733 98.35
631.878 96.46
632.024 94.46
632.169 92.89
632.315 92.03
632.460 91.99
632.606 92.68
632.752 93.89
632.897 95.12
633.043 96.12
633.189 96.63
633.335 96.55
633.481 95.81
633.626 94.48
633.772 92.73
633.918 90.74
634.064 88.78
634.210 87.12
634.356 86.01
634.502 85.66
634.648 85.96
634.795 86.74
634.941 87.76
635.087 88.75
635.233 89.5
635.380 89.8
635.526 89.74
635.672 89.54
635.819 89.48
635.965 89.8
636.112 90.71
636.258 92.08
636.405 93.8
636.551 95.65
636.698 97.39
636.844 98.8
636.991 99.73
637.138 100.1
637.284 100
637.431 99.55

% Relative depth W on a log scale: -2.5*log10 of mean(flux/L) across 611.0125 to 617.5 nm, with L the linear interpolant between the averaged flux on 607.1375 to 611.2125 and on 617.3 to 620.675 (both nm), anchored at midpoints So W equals -0.068 mag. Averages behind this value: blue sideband 95.4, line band 98.9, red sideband 90.6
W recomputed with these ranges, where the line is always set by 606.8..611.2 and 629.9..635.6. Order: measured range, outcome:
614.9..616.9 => -0.03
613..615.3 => -0.05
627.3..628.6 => 0.03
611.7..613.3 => -0.10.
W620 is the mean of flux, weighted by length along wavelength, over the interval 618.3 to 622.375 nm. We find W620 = 88.4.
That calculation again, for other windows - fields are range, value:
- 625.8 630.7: 92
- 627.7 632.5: 95.3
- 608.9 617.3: 98.5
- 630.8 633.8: 95.6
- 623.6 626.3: 95.6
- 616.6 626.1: 92.6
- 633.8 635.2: 87.7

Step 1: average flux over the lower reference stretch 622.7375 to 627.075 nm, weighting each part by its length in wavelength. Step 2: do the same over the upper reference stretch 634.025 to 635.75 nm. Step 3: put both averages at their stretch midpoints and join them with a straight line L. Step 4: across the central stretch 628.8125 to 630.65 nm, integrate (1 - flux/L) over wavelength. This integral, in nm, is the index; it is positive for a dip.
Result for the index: -0.11 nm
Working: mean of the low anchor 93.6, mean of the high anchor 87.9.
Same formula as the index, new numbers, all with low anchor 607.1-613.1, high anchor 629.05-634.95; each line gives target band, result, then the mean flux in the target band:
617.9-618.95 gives 0.03 nm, 93.7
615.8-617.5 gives -0.02 nm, 97.9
